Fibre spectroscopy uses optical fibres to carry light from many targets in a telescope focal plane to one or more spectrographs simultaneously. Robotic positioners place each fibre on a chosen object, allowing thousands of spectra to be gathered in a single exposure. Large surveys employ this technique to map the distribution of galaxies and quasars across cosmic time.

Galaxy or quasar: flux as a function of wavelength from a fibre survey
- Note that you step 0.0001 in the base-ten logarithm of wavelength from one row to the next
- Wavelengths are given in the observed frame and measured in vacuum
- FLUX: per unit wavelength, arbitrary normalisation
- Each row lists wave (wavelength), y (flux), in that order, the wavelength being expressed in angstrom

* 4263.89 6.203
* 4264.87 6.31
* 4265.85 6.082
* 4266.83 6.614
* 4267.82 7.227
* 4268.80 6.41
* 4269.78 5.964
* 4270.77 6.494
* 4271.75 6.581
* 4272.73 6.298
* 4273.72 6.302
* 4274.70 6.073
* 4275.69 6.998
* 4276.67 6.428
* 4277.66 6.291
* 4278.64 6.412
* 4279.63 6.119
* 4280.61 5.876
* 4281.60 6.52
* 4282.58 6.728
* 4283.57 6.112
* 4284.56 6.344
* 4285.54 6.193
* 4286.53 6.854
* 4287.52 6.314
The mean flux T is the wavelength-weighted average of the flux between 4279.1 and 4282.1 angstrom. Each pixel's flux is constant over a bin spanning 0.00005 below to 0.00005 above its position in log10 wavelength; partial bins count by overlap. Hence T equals 6.18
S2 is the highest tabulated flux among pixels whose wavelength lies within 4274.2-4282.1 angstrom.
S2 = 6.998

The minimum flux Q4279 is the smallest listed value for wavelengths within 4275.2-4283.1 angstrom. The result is 5.876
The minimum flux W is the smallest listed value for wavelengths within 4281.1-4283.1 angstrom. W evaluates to 6.52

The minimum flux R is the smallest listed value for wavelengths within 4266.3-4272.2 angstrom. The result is 5.964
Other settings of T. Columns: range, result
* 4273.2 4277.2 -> 6.44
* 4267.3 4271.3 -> 6.52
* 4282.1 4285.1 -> 6.39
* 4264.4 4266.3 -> 6.2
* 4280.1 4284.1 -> 6.31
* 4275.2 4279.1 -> 6.54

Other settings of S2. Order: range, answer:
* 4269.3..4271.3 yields 6.494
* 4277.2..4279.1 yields 6.412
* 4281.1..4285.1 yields 6.728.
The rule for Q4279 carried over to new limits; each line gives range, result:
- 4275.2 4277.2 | 6.428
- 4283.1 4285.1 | 6.112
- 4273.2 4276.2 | 6.073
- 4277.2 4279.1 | 6.291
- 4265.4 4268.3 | 6.082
